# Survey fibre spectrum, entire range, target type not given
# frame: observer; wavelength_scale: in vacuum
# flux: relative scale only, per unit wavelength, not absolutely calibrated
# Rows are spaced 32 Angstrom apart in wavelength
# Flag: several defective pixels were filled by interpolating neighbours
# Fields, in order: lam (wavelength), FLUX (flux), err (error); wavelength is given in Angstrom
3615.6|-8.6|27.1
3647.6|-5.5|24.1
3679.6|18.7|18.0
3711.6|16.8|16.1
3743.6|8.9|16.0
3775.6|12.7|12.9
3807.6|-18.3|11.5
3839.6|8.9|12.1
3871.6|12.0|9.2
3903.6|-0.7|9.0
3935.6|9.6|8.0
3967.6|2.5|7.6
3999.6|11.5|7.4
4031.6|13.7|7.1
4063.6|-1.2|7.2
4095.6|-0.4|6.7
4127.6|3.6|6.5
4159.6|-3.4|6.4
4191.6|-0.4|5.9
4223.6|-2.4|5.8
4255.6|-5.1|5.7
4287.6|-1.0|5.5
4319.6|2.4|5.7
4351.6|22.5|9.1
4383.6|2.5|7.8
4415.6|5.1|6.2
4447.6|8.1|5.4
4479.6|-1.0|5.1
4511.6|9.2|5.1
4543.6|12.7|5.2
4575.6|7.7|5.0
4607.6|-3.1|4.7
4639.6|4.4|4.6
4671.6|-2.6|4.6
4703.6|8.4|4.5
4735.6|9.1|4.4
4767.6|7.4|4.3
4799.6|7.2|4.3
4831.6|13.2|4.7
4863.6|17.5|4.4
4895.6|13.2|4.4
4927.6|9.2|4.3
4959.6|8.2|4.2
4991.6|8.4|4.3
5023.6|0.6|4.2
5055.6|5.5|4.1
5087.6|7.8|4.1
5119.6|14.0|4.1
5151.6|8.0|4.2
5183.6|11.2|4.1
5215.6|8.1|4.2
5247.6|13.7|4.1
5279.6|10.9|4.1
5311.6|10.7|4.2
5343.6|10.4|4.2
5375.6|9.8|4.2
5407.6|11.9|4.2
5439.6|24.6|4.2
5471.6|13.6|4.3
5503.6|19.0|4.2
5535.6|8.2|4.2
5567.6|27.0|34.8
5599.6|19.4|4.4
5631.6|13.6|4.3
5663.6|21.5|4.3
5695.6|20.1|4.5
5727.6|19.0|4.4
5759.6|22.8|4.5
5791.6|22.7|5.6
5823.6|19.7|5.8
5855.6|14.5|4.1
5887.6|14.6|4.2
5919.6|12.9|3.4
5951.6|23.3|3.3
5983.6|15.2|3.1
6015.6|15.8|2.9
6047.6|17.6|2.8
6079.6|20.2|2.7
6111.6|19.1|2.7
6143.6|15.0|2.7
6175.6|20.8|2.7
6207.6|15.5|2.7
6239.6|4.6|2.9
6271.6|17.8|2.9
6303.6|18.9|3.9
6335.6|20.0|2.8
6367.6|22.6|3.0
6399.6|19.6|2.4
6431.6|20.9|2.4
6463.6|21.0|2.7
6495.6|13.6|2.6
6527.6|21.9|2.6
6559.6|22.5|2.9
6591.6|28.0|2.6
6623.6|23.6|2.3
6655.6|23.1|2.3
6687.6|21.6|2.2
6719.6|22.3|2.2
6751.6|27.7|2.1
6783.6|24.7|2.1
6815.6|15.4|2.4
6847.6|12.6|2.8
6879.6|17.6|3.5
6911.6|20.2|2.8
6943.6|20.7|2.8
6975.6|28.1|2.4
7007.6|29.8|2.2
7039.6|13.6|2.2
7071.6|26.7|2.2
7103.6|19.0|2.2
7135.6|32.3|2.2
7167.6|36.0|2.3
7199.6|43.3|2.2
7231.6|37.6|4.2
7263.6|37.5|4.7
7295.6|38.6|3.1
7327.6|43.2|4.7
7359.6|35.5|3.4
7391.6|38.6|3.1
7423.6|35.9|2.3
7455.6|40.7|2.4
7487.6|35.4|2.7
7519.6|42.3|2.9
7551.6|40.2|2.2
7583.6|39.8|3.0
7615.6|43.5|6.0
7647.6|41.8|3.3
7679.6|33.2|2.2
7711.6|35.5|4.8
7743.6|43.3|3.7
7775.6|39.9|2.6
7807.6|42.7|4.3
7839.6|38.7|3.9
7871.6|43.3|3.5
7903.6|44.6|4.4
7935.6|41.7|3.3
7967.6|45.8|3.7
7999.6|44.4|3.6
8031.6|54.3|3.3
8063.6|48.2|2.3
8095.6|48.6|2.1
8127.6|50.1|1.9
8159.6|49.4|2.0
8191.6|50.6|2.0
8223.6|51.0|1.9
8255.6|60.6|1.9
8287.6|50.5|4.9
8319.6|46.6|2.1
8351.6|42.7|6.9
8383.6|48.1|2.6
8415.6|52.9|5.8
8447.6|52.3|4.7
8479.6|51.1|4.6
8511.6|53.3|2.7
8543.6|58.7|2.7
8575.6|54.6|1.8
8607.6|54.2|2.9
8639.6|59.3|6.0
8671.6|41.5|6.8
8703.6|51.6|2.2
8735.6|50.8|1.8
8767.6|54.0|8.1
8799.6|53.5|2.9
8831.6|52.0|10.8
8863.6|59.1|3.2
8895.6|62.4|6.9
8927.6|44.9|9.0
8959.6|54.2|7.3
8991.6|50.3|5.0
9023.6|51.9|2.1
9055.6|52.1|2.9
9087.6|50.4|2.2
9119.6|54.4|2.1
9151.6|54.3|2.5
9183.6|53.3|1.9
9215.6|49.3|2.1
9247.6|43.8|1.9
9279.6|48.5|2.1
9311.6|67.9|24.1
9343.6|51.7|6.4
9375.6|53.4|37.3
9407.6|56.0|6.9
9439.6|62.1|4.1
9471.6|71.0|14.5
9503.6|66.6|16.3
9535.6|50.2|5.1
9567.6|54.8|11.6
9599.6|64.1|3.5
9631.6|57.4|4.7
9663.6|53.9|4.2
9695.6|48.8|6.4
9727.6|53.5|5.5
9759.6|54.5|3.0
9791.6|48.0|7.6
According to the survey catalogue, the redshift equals 0.790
